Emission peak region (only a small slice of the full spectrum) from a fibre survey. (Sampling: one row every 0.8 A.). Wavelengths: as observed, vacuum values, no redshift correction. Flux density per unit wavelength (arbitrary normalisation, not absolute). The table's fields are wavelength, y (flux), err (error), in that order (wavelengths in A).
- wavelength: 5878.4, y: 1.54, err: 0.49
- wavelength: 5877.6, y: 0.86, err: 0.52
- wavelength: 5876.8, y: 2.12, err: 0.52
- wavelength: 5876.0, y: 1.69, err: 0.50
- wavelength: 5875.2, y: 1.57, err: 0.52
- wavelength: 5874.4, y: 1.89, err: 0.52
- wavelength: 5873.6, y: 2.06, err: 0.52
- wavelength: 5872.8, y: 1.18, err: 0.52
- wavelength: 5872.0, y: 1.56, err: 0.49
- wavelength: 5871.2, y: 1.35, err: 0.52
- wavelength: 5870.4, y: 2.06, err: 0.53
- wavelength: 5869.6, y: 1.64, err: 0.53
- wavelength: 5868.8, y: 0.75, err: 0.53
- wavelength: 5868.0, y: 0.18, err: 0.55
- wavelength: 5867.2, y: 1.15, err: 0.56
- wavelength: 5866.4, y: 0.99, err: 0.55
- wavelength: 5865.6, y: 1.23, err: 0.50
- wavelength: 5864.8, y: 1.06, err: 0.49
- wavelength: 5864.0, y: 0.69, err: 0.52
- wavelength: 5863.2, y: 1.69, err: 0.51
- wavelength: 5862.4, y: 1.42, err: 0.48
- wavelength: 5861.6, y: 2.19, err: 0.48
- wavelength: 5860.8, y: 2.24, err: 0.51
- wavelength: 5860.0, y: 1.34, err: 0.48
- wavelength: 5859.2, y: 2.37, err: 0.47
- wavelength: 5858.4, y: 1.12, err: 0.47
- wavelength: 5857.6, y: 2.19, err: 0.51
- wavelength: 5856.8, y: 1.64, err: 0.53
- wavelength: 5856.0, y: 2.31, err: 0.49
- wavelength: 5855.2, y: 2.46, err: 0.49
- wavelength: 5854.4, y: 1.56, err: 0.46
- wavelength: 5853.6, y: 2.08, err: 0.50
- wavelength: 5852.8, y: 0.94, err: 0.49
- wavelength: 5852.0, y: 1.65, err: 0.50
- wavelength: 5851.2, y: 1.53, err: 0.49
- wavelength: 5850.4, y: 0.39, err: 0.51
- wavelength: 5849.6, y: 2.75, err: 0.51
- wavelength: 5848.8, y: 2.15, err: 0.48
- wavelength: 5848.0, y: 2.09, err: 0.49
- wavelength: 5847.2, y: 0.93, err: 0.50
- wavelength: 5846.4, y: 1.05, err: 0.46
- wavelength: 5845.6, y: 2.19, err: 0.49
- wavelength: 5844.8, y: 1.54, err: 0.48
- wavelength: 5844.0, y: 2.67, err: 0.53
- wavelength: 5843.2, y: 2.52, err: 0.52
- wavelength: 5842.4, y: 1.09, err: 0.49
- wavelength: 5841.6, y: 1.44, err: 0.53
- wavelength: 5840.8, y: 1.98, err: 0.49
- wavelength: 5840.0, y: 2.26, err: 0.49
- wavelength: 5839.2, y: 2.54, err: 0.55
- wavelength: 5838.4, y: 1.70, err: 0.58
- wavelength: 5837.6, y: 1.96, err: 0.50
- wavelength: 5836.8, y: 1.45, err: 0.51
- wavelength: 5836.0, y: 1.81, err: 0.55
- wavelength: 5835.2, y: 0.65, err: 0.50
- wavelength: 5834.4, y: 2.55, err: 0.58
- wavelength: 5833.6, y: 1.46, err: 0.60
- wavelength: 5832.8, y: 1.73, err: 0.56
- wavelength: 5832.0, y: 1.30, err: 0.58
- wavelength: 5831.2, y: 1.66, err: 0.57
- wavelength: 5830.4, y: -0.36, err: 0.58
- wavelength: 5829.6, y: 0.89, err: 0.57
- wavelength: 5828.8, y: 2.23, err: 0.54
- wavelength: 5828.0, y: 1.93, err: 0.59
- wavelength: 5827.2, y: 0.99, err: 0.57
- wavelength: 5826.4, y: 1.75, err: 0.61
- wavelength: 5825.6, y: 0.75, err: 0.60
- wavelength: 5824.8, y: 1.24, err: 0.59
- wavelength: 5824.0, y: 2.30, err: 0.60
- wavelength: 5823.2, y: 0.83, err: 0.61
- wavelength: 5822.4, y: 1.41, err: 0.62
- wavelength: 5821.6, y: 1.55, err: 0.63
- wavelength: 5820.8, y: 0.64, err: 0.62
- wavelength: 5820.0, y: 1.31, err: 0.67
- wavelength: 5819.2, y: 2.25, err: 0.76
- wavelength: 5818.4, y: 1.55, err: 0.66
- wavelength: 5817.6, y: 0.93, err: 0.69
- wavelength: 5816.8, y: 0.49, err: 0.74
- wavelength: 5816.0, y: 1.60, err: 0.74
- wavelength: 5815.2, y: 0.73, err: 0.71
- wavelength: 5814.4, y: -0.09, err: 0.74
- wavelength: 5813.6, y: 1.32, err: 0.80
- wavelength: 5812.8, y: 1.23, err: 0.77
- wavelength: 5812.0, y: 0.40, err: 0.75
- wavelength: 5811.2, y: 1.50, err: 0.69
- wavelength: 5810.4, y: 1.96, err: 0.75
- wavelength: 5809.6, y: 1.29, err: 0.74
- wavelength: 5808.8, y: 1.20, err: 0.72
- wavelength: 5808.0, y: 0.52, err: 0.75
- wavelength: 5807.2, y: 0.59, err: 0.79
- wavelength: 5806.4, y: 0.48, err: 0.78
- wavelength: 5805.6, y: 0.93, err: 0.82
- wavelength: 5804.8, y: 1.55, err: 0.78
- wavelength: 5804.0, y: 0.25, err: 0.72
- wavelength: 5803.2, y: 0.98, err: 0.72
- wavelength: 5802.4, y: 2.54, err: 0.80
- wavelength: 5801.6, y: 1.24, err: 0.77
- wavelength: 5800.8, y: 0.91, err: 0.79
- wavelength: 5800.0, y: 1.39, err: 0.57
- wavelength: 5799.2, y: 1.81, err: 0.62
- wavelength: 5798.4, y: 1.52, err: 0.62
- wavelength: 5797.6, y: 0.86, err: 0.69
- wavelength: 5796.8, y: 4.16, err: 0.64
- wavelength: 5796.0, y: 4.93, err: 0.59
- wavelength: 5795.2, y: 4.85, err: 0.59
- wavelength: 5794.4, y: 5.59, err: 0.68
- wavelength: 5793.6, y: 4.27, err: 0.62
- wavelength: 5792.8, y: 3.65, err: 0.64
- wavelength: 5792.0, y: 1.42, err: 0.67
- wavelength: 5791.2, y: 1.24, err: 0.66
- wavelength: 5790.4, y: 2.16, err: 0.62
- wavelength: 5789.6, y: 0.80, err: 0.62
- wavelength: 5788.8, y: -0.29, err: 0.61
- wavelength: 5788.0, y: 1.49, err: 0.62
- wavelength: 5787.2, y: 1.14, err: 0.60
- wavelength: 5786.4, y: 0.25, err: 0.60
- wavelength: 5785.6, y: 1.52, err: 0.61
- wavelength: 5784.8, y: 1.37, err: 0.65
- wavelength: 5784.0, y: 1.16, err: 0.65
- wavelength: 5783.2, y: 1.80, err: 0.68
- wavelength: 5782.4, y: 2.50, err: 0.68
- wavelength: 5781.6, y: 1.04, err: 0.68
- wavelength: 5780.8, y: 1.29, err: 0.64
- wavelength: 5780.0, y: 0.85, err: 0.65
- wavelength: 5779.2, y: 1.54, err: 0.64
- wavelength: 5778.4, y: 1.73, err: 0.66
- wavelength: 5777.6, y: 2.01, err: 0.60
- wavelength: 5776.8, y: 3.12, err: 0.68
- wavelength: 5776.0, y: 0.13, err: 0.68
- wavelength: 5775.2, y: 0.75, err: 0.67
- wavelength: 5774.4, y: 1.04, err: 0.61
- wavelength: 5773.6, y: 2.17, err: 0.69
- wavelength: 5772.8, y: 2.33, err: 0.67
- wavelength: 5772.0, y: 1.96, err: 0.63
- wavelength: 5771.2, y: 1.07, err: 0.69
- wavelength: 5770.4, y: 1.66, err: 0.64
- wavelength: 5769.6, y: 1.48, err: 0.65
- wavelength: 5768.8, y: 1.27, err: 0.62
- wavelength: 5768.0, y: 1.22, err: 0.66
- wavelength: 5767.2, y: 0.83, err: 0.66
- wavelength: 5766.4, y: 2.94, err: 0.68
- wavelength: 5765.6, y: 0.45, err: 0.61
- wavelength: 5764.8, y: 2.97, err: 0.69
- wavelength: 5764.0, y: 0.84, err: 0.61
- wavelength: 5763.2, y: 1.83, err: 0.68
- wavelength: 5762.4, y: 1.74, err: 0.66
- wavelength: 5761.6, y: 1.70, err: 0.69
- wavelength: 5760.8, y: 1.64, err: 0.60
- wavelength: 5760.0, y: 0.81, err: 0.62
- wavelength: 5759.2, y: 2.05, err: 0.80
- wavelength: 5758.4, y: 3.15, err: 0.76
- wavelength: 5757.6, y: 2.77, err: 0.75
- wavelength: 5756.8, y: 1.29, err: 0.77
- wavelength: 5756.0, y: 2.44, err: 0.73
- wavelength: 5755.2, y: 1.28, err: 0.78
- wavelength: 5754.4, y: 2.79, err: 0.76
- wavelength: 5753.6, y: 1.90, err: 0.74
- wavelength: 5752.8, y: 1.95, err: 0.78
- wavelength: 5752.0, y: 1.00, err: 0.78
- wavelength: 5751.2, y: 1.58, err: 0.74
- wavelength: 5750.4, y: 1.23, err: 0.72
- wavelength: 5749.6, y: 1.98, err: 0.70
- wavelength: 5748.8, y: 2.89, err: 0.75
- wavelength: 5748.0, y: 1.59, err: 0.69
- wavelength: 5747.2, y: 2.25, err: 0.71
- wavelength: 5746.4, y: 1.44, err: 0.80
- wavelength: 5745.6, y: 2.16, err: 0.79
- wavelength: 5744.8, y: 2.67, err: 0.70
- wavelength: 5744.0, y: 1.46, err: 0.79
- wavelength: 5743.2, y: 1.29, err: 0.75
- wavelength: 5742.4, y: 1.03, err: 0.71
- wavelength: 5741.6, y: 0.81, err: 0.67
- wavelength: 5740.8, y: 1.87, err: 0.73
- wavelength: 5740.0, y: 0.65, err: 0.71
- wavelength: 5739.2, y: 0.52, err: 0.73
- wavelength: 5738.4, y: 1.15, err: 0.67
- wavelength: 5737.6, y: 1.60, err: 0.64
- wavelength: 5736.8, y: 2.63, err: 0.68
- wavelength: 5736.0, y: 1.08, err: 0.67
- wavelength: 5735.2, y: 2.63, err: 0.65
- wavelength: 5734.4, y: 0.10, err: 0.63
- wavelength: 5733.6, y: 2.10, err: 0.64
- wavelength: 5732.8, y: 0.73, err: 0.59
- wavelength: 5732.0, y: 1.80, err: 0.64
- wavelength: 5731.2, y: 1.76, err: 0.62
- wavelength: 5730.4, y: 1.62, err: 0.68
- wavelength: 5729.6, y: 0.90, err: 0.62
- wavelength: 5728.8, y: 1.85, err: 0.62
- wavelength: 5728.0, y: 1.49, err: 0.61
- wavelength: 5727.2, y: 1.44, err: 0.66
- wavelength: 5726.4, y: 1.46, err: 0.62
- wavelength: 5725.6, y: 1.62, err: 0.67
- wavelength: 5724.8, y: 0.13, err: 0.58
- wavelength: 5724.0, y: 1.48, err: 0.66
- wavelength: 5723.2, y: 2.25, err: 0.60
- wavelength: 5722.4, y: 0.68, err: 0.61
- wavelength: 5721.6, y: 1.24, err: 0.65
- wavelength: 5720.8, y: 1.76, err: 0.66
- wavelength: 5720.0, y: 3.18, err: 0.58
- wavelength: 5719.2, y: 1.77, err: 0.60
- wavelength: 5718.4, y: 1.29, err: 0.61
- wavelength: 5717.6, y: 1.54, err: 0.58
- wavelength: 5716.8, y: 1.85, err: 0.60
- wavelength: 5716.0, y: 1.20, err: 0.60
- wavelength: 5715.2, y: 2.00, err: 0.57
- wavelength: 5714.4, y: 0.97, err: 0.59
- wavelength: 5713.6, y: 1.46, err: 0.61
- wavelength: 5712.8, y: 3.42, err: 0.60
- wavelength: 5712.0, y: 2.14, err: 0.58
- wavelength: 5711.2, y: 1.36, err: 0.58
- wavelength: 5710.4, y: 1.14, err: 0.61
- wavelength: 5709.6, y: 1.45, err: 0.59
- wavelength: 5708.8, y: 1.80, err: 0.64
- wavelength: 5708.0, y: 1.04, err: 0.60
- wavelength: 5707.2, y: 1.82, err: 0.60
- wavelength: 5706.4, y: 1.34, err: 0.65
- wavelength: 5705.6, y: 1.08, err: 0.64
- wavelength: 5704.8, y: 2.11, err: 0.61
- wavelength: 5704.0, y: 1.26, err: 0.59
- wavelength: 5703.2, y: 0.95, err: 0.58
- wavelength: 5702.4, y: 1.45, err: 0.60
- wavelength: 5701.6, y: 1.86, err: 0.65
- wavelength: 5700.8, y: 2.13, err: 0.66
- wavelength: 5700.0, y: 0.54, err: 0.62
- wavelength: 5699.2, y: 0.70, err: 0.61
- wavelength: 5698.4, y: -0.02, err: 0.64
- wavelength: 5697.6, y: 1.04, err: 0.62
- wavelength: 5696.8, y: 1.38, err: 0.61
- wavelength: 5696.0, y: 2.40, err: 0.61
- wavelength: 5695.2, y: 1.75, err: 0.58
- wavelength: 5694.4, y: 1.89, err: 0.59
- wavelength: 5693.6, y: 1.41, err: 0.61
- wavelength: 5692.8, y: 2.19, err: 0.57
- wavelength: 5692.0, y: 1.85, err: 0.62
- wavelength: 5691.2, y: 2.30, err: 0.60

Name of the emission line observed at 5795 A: H-beta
